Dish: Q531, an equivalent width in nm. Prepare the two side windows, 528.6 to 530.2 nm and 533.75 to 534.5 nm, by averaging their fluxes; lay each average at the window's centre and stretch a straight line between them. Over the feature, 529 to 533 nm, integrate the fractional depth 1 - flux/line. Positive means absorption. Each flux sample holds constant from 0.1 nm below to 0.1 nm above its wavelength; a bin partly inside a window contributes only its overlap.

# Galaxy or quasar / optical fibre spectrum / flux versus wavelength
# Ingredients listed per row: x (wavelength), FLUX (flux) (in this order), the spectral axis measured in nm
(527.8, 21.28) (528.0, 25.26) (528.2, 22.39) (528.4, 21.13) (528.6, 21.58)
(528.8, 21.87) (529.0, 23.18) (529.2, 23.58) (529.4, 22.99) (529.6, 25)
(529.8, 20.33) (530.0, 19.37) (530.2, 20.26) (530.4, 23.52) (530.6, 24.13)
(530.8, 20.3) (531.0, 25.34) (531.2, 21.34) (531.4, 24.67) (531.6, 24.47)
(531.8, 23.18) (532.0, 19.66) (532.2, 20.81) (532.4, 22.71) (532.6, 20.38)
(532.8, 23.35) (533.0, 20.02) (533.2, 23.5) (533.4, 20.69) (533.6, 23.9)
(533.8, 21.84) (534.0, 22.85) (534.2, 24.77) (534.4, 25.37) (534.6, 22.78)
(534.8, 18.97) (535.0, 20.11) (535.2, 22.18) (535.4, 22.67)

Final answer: 0.06 nm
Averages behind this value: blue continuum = 22.2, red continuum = 23.8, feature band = 22.3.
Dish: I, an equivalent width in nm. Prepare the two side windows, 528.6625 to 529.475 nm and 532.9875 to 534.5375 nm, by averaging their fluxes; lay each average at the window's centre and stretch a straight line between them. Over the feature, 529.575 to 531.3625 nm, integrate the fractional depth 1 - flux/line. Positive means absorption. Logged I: 0.06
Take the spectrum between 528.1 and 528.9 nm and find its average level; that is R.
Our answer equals 21.7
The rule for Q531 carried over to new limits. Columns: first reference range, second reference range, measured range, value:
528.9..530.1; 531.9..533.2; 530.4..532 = -0.10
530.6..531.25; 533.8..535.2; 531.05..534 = 0.04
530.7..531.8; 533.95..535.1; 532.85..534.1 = 0.03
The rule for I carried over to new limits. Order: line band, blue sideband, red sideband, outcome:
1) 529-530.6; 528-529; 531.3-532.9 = 0.00 nm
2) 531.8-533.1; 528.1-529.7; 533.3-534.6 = 0.10 nm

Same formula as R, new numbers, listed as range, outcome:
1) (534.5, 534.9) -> 20.9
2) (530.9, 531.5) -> 23.8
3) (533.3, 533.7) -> 22.3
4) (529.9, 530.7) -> 21.8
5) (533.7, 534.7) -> 23.5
